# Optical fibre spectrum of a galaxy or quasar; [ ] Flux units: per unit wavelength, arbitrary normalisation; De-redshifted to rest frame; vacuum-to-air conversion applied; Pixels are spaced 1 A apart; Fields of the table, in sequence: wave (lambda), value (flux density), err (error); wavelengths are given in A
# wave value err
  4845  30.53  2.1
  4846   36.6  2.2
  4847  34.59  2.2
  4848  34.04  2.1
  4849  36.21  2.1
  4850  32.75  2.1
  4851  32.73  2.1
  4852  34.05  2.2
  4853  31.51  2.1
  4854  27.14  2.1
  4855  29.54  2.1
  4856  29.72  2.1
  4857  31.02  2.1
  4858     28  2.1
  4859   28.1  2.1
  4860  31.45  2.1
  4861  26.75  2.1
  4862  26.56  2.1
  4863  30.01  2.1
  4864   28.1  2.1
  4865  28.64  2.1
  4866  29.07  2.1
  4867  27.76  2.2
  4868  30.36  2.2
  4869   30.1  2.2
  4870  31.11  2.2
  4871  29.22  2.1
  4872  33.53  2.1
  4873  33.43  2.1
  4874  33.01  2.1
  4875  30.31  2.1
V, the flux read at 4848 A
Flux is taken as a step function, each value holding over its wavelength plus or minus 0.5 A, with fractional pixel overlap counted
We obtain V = 34.04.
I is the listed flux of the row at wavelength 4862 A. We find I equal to 26.56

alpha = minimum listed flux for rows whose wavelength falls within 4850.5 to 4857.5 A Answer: 27.14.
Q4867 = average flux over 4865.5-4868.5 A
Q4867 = 29.1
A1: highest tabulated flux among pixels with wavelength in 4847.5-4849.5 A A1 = 36.21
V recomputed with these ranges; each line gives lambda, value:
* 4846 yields 36.6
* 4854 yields 27.14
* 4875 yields 30.31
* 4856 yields 29.72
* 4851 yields 32.73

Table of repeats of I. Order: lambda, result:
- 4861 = 26.75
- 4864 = 28.1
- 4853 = 31.51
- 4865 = 28.64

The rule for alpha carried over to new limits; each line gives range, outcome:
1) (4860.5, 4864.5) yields 26.56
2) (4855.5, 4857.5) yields 29.72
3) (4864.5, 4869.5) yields 27.76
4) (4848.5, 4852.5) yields 32.73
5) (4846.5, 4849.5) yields 34.04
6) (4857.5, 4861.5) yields 26.75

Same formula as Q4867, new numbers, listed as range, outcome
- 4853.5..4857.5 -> 29.4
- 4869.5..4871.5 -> 30.2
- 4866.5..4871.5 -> 29.7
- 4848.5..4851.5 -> 33.9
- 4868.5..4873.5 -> 31.5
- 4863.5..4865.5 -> 28.4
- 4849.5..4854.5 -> 31.6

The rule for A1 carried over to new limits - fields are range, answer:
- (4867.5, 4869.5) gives 30.36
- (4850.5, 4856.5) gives 34.05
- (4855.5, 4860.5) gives 31.45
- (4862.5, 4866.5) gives 30.01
